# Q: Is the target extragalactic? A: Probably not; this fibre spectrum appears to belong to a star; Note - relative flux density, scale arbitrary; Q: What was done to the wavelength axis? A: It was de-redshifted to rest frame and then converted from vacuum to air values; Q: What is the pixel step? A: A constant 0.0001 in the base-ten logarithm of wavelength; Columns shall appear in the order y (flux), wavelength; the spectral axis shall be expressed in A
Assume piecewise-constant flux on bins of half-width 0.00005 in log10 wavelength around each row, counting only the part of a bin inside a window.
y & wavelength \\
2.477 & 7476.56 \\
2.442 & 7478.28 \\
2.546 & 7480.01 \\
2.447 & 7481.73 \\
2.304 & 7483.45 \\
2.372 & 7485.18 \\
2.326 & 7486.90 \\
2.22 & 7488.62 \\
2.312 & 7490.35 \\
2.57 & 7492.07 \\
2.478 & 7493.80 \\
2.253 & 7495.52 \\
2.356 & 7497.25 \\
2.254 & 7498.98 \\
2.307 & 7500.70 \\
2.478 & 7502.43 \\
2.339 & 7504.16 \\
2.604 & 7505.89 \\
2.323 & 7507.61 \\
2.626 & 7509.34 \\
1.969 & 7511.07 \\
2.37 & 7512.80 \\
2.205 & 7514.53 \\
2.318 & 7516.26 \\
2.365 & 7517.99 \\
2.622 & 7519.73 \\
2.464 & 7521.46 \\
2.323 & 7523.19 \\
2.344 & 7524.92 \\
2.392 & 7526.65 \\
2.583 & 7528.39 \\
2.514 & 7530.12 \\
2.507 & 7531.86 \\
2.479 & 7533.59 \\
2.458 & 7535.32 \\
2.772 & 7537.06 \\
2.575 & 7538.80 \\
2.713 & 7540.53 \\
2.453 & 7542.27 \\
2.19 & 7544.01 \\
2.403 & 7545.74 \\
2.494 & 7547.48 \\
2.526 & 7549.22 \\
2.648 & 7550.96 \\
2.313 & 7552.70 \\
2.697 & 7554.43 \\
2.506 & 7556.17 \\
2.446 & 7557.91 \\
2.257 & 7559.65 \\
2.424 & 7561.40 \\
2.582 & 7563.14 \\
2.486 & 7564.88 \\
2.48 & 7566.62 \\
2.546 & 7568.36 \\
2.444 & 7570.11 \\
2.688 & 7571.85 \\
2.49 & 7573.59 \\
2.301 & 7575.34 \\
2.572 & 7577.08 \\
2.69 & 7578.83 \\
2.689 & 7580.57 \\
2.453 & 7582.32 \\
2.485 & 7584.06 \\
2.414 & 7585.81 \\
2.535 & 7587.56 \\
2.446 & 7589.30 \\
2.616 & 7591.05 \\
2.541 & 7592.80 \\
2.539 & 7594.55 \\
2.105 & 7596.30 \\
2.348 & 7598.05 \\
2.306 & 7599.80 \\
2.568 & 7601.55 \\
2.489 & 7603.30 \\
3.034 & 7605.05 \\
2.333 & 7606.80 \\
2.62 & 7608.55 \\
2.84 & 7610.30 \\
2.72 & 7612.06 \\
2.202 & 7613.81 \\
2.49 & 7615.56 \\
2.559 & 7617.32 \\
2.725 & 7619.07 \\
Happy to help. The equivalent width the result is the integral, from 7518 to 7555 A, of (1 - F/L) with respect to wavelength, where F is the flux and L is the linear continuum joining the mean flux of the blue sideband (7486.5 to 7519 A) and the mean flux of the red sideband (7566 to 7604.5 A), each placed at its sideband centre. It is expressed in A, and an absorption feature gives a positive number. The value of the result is -1.3 A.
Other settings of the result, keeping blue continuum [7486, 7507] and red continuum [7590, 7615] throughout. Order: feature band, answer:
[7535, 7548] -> -0.4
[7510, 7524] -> 0.4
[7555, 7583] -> -0.4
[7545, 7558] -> -0.3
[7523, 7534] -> -0.2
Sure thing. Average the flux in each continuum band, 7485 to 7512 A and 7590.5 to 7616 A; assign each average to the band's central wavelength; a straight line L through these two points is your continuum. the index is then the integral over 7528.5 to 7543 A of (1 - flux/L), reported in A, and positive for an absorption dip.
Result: -0.9 A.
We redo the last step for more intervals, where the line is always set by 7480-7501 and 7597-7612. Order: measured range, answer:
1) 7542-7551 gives 0.1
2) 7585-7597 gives 0.4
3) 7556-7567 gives 0.2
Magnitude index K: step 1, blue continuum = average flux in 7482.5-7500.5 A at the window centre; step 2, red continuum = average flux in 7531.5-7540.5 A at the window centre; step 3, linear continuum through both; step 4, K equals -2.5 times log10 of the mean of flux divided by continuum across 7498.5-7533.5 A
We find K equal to 0.03 mag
